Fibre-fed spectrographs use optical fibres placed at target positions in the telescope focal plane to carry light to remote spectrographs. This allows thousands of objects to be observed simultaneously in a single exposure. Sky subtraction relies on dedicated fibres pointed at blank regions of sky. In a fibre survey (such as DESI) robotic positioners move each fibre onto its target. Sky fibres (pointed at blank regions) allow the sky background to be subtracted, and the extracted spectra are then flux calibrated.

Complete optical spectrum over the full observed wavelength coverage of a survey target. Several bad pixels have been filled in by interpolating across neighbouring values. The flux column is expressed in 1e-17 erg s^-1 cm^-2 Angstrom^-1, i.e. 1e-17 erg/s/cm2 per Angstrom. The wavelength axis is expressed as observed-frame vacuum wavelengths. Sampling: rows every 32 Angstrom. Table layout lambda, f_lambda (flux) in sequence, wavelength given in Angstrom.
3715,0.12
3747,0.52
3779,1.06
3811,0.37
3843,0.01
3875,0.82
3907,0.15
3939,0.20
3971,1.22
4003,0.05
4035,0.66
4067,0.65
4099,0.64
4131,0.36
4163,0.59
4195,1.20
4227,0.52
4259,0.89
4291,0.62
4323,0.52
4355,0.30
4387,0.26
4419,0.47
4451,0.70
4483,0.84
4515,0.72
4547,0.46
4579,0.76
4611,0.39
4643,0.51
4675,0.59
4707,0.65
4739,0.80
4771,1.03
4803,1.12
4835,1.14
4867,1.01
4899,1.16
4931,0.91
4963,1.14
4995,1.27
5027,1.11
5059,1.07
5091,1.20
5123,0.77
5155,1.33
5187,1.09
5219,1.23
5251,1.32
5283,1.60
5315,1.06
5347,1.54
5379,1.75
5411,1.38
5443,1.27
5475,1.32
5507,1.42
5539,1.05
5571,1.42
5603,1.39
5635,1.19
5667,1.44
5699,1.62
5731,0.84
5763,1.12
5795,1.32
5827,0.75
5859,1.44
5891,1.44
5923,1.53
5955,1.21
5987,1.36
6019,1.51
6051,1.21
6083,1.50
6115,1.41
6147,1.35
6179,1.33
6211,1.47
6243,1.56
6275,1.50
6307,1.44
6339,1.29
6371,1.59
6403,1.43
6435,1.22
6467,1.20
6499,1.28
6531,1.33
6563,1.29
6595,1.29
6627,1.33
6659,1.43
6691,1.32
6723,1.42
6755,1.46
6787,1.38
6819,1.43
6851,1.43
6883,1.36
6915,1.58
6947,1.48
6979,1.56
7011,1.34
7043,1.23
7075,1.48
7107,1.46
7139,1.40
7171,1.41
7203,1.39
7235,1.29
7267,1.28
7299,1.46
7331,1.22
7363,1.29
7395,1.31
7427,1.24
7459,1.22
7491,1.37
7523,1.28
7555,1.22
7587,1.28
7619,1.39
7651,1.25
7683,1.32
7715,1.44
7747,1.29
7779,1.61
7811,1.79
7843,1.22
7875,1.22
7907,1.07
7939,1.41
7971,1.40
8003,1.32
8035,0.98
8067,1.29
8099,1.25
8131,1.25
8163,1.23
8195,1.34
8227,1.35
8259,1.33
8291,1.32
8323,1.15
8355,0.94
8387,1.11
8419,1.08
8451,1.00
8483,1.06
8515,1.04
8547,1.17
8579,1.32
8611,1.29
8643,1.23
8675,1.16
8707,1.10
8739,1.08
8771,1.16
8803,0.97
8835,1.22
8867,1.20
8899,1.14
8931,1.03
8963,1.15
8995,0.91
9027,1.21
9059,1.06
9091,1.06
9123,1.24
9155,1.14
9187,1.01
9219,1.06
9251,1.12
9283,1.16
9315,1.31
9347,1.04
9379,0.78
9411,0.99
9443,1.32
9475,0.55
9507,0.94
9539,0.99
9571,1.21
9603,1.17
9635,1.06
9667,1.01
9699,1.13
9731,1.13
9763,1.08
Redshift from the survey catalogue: 0.187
